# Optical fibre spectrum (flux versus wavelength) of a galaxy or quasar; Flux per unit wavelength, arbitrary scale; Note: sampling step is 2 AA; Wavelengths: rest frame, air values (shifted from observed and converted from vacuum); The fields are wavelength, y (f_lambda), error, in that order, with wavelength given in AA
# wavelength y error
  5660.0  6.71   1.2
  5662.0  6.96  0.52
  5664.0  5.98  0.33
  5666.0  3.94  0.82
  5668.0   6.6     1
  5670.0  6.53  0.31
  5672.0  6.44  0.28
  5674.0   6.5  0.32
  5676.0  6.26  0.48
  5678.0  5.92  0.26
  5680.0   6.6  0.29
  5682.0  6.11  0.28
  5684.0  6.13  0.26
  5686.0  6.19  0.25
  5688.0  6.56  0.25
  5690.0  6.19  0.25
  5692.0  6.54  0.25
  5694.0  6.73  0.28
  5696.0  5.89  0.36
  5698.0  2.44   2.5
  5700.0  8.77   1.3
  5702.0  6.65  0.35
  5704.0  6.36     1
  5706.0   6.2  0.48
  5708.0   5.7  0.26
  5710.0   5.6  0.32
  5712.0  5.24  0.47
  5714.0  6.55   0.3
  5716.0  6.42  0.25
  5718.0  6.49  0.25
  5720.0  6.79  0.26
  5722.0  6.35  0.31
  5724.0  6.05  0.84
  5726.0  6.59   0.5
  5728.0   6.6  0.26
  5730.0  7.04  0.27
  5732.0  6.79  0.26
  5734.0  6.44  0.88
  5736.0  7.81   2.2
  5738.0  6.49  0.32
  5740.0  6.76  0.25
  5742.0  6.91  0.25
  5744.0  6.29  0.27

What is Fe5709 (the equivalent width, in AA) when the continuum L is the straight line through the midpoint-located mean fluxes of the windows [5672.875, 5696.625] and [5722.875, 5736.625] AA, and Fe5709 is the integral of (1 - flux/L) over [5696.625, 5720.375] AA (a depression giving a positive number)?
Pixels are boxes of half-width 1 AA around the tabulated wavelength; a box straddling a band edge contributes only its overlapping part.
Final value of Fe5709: 1.6 AA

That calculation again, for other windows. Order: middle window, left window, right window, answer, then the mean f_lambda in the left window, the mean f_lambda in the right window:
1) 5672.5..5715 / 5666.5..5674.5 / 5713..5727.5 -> 1.7 AA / 6.36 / 6.47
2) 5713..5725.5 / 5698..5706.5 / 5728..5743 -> 0.5 AA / 6.51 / 6.87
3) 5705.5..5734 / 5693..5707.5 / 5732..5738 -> 1.2 AA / 6.13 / 6.96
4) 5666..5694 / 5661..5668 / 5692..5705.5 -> -1.5 AA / 5.77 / 6.17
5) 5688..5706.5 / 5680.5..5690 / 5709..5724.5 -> 0.1 AA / 6.26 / 6.19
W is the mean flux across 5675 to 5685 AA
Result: 6.2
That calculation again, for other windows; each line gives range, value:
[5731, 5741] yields 6.86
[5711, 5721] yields 6.3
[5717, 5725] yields 6.42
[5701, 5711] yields 6.1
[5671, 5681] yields 6.34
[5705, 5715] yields 5.86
